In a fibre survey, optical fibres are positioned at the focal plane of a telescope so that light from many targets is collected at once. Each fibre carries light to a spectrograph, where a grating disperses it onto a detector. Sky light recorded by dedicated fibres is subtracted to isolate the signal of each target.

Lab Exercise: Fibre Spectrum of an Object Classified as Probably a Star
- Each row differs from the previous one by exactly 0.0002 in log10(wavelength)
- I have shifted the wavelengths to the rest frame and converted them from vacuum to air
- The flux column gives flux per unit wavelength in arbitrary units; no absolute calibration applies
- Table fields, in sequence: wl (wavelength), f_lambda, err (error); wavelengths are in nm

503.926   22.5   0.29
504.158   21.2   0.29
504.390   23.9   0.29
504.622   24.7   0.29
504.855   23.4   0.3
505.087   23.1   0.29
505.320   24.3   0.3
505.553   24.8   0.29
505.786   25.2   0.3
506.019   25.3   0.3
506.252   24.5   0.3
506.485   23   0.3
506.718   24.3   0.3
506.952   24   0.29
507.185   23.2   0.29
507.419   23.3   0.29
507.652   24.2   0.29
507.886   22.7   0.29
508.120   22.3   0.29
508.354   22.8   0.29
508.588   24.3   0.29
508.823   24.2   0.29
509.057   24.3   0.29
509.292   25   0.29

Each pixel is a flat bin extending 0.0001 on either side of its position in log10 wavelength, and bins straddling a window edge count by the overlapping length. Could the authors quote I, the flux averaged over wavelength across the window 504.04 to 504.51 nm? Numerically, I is 22.6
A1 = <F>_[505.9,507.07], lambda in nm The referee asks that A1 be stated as 24.2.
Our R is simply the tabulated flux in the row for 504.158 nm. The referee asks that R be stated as 21.2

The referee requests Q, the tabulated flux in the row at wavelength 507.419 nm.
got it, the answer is 23.3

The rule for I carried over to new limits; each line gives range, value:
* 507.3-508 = 23.4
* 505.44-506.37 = 25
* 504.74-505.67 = 23.9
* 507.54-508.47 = 23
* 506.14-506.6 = 23.8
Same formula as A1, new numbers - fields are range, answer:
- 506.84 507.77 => 23.7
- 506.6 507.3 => 23.8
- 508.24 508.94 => 23.8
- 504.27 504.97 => 24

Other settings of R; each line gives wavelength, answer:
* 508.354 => 22.8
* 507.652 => 24.2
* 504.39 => 23.9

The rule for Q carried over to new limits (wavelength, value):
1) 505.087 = 23.1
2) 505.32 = 24.3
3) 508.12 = 22.3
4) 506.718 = 24.3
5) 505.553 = 24.8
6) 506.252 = 24.5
